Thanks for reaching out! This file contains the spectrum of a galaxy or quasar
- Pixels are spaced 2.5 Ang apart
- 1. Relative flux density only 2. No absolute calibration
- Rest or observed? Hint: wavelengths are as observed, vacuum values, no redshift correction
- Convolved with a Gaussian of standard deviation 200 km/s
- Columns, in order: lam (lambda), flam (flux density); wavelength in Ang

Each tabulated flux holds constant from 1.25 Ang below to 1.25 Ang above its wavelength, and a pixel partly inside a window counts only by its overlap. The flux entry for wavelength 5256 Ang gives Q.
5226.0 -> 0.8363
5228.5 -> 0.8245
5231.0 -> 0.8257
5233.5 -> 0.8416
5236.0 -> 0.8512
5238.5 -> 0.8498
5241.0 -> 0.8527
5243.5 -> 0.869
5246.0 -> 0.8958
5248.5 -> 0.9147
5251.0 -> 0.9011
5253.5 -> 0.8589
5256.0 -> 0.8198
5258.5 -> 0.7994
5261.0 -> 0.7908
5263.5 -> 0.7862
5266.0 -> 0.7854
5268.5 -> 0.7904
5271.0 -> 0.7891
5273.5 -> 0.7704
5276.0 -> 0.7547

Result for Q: 0.8198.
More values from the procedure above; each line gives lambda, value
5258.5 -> 0.7994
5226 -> 0.8363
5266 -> 0.7854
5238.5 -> 0.8498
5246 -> 0.8958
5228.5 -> 0.8245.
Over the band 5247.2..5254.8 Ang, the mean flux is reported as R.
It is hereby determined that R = 0.891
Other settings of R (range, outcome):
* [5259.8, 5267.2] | 0.787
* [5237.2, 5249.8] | 0.876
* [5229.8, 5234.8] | 0.834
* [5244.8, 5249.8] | 0.905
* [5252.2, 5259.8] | 0.826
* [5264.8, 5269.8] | 0.788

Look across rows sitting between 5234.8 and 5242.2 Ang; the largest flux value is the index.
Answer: 0.8527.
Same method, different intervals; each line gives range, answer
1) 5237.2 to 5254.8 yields 0.9147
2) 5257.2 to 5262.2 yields 0.7994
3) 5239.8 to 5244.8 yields 0.869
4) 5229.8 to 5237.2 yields 0.8512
